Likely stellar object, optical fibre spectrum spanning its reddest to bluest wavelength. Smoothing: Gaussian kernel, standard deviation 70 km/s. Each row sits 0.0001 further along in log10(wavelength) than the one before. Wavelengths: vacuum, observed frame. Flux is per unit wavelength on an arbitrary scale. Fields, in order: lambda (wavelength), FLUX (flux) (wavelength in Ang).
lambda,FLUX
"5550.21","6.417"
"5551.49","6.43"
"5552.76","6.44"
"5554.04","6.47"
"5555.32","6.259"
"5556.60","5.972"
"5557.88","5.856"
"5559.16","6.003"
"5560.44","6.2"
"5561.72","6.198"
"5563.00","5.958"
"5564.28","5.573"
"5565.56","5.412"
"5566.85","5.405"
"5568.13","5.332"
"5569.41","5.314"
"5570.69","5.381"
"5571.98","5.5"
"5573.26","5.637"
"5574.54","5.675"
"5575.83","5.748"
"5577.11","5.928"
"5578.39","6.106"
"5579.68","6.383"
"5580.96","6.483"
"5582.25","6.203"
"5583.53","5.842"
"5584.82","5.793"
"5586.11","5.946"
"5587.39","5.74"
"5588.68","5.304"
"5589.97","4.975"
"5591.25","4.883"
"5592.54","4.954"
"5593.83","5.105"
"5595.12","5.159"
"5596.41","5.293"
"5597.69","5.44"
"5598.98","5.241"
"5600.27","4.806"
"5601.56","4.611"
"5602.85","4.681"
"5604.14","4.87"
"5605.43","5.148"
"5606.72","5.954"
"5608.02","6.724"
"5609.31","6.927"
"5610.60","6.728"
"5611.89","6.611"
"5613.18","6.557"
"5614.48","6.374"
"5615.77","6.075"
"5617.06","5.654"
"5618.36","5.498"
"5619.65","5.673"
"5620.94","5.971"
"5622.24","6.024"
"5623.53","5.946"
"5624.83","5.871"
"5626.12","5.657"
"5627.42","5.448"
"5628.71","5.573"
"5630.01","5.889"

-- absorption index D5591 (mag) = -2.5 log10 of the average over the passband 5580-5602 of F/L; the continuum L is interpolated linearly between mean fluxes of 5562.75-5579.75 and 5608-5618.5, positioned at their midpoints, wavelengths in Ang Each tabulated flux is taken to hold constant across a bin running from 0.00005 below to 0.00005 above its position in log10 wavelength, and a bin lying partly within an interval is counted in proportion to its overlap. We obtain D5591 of 0.10 mag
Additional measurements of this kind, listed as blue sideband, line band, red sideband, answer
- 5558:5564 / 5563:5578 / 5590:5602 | 0.04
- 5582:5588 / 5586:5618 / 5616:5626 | 0.05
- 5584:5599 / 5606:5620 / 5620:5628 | -0.11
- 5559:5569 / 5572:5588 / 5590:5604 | -0.11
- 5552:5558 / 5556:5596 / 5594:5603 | 0.00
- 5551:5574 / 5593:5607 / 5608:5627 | 0.18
